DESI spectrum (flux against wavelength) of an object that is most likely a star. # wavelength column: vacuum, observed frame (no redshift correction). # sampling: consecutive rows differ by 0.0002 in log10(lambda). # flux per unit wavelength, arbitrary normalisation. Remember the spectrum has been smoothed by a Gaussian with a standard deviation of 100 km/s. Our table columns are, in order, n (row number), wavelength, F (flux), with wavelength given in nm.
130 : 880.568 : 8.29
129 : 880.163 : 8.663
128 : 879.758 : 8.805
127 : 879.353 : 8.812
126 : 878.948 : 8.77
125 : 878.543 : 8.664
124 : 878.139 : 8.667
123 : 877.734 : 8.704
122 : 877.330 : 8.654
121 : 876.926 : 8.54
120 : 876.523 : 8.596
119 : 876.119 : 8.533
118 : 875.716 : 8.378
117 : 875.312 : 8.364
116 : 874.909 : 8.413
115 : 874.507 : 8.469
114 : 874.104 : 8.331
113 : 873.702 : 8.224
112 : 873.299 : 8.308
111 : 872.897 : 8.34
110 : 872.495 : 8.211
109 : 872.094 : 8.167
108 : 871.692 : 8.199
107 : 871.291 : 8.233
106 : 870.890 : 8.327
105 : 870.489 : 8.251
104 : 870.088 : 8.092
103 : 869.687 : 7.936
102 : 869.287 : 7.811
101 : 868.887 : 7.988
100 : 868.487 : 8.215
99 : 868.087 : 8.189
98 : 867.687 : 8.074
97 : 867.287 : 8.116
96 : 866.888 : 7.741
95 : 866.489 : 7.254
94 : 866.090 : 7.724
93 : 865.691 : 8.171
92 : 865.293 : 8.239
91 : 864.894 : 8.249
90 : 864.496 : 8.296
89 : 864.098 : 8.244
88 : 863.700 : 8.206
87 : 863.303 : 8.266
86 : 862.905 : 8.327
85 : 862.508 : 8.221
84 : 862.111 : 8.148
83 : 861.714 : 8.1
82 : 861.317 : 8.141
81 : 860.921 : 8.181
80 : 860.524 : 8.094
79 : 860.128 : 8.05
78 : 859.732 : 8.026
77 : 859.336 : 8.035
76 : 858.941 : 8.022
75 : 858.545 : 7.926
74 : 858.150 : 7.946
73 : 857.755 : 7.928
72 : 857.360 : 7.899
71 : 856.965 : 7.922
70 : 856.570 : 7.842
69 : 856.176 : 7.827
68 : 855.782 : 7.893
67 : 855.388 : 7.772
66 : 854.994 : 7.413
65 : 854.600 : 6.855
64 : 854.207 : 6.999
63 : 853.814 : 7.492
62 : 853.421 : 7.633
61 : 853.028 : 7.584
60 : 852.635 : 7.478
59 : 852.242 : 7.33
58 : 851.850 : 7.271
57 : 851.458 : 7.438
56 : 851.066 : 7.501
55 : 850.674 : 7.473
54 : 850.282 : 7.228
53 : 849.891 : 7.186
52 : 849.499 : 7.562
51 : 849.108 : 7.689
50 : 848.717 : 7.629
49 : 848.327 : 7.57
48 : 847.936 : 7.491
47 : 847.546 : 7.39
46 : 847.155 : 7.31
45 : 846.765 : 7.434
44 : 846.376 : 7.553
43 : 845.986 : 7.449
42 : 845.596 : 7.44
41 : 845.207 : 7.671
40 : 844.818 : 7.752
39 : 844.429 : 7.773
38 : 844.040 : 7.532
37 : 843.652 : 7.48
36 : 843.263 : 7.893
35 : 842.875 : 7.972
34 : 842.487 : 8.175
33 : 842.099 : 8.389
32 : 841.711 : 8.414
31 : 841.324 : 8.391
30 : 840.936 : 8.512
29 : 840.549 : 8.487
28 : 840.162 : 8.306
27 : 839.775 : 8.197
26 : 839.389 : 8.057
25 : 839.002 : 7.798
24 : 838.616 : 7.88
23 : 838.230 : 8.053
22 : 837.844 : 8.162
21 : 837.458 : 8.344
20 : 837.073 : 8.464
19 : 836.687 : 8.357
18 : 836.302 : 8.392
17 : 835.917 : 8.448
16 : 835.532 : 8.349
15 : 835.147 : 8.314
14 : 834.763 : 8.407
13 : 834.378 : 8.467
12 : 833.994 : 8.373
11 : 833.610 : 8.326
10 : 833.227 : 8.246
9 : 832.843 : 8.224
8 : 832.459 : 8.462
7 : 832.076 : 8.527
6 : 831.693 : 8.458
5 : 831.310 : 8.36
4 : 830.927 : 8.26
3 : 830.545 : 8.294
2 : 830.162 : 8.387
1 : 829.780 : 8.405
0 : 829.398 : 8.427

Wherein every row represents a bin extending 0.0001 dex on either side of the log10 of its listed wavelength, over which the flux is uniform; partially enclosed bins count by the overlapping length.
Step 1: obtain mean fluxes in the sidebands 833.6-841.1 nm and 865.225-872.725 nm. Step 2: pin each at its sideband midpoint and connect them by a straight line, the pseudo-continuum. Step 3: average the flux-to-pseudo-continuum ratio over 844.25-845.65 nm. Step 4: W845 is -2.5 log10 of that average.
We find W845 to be 0.07 mag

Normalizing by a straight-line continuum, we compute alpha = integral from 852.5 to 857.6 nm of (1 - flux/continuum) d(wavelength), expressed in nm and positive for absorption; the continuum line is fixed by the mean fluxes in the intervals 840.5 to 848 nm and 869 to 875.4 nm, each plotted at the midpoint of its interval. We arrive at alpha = 0.25 nm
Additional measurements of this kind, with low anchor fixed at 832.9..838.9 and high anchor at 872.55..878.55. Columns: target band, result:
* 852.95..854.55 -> 0.19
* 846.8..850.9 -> 0.44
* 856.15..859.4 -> 0.18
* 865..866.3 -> 0.06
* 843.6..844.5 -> 0.08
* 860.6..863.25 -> 0.07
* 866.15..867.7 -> 0.12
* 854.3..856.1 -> 0.19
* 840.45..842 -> -0.02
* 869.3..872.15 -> 0.10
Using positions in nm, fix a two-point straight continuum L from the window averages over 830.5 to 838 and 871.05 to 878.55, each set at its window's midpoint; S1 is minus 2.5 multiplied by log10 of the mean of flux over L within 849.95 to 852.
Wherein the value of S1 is 0.140 mag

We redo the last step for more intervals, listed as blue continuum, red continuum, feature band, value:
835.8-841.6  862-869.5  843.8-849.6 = 0.090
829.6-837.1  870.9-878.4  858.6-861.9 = 0.042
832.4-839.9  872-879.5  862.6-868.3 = 0.045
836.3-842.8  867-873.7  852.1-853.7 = 0.096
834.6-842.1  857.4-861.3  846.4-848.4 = 0.102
